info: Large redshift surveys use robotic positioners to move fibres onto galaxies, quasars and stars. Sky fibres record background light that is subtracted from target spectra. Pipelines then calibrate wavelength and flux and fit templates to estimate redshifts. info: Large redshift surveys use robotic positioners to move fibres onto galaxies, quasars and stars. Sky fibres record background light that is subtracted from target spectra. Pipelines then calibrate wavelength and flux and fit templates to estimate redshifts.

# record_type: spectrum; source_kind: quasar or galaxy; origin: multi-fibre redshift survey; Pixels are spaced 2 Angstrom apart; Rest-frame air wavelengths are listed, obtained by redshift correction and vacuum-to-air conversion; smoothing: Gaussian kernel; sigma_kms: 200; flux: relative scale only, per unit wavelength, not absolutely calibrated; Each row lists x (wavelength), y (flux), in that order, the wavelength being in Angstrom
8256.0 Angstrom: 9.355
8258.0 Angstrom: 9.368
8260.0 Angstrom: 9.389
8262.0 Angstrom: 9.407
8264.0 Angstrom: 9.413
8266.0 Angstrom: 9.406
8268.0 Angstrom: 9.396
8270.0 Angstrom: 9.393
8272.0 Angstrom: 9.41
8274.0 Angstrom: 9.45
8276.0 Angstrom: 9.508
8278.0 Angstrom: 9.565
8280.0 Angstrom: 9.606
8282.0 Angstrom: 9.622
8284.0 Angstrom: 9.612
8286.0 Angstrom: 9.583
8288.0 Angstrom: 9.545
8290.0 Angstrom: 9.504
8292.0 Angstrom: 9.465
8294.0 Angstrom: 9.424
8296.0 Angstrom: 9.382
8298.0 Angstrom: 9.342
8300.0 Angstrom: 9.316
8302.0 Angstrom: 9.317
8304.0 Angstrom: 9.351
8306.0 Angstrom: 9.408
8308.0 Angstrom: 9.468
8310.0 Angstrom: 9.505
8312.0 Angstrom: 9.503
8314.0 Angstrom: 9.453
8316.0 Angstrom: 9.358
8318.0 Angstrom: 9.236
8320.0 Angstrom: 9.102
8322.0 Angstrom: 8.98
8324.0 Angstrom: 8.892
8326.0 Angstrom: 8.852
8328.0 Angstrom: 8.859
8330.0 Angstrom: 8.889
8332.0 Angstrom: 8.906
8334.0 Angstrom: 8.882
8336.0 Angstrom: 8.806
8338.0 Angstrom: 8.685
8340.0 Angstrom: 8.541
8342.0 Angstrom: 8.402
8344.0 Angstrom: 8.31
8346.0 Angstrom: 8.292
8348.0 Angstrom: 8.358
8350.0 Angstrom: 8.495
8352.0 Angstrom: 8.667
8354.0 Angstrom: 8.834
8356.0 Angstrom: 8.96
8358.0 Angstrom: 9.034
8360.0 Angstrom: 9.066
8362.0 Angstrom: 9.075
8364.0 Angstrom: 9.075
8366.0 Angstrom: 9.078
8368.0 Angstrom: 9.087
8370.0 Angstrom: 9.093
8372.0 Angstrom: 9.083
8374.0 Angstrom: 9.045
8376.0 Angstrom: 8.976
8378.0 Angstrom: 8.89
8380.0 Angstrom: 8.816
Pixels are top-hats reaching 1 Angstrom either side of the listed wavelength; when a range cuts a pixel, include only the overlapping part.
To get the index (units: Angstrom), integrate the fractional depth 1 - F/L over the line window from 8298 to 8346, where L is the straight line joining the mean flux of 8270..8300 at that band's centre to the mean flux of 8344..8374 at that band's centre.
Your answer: 0.7 Angstrom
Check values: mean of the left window 9.49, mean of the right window 8.86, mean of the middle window 9.03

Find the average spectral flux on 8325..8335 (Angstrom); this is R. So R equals 8.88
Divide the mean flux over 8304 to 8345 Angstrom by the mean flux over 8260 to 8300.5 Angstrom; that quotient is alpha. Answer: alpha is 0.95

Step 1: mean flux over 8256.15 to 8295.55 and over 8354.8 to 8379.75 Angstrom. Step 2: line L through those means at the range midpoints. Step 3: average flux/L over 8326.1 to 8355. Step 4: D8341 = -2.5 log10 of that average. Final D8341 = 0.06 mag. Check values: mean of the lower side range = 9.47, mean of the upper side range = 9.03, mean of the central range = 8.64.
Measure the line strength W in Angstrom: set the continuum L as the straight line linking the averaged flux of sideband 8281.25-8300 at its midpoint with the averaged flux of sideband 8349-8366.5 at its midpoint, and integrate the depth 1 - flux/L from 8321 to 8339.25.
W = 0.59 Angstrom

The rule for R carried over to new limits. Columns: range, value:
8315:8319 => 9.3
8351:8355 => 8.75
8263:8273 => 9.4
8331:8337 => 8.86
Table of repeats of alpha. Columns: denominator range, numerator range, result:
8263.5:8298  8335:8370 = 0.92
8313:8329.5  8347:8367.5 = 0.98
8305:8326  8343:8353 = 0.91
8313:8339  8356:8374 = 1.01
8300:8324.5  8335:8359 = 0.93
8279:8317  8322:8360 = 0.92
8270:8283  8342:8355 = 0.89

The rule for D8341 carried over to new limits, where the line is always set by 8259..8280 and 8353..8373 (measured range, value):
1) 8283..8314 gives -0.015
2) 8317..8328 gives 0.026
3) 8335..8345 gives 0.072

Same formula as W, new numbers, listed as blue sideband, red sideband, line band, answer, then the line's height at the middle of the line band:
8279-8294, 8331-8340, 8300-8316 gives -0.3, 9.22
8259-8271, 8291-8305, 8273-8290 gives -0.3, 9.39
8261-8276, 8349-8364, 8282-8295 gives -0.3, 9.3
